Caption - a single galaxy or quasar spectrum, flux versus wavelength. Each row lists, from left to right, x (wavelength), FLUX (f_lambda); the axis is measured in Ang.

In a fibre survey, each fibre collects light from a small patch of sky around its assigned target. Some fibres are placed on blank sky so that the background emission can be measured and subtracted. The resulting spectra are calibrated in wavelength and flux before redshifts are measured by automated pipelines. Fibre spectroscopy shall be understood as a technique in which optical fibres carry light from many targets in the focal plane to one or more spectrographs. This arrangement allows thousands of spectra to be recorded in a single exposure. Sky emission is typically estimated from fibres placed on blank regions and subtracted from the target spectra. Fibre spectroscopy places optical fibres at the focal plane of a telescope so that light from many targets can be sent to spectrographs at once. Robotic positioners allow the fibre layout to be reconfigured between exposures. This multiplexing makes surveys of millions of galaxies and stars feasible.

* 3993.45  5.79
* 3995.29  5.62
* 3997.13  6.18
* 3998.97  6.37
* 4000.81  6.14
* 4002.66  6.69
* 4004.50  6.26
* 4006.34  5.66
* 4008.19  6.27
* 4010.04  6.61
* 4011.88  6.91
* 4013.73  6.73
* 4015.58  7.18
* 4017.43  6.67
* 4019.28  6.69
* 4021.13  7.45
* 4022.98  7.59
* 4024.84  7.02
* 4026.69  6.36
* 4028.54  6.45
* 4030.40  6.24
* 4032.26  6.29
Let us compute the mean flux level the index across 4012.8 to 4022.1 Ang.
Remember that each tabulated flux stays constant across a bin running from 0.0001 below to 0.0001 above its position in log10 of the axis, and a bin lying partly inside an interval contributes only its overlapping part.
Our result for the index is 6.95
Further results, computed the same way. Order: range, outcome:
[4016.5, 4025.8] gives 7.08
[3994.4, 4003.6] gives 6.2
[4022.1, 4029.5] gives 6.85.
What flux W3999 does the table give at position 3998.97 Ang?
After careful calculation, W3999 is 6.37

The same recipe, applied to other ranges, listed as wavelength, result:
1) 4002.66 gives 6.69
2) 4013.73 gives 6.73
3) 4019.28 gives 6.69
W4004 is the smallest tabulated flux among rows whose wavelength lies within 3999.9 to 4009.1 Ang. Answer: 5.66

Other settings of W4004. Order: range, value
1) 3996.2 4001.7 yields 6.14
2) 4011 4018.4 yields 6.67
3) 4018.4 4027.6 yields 6.36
